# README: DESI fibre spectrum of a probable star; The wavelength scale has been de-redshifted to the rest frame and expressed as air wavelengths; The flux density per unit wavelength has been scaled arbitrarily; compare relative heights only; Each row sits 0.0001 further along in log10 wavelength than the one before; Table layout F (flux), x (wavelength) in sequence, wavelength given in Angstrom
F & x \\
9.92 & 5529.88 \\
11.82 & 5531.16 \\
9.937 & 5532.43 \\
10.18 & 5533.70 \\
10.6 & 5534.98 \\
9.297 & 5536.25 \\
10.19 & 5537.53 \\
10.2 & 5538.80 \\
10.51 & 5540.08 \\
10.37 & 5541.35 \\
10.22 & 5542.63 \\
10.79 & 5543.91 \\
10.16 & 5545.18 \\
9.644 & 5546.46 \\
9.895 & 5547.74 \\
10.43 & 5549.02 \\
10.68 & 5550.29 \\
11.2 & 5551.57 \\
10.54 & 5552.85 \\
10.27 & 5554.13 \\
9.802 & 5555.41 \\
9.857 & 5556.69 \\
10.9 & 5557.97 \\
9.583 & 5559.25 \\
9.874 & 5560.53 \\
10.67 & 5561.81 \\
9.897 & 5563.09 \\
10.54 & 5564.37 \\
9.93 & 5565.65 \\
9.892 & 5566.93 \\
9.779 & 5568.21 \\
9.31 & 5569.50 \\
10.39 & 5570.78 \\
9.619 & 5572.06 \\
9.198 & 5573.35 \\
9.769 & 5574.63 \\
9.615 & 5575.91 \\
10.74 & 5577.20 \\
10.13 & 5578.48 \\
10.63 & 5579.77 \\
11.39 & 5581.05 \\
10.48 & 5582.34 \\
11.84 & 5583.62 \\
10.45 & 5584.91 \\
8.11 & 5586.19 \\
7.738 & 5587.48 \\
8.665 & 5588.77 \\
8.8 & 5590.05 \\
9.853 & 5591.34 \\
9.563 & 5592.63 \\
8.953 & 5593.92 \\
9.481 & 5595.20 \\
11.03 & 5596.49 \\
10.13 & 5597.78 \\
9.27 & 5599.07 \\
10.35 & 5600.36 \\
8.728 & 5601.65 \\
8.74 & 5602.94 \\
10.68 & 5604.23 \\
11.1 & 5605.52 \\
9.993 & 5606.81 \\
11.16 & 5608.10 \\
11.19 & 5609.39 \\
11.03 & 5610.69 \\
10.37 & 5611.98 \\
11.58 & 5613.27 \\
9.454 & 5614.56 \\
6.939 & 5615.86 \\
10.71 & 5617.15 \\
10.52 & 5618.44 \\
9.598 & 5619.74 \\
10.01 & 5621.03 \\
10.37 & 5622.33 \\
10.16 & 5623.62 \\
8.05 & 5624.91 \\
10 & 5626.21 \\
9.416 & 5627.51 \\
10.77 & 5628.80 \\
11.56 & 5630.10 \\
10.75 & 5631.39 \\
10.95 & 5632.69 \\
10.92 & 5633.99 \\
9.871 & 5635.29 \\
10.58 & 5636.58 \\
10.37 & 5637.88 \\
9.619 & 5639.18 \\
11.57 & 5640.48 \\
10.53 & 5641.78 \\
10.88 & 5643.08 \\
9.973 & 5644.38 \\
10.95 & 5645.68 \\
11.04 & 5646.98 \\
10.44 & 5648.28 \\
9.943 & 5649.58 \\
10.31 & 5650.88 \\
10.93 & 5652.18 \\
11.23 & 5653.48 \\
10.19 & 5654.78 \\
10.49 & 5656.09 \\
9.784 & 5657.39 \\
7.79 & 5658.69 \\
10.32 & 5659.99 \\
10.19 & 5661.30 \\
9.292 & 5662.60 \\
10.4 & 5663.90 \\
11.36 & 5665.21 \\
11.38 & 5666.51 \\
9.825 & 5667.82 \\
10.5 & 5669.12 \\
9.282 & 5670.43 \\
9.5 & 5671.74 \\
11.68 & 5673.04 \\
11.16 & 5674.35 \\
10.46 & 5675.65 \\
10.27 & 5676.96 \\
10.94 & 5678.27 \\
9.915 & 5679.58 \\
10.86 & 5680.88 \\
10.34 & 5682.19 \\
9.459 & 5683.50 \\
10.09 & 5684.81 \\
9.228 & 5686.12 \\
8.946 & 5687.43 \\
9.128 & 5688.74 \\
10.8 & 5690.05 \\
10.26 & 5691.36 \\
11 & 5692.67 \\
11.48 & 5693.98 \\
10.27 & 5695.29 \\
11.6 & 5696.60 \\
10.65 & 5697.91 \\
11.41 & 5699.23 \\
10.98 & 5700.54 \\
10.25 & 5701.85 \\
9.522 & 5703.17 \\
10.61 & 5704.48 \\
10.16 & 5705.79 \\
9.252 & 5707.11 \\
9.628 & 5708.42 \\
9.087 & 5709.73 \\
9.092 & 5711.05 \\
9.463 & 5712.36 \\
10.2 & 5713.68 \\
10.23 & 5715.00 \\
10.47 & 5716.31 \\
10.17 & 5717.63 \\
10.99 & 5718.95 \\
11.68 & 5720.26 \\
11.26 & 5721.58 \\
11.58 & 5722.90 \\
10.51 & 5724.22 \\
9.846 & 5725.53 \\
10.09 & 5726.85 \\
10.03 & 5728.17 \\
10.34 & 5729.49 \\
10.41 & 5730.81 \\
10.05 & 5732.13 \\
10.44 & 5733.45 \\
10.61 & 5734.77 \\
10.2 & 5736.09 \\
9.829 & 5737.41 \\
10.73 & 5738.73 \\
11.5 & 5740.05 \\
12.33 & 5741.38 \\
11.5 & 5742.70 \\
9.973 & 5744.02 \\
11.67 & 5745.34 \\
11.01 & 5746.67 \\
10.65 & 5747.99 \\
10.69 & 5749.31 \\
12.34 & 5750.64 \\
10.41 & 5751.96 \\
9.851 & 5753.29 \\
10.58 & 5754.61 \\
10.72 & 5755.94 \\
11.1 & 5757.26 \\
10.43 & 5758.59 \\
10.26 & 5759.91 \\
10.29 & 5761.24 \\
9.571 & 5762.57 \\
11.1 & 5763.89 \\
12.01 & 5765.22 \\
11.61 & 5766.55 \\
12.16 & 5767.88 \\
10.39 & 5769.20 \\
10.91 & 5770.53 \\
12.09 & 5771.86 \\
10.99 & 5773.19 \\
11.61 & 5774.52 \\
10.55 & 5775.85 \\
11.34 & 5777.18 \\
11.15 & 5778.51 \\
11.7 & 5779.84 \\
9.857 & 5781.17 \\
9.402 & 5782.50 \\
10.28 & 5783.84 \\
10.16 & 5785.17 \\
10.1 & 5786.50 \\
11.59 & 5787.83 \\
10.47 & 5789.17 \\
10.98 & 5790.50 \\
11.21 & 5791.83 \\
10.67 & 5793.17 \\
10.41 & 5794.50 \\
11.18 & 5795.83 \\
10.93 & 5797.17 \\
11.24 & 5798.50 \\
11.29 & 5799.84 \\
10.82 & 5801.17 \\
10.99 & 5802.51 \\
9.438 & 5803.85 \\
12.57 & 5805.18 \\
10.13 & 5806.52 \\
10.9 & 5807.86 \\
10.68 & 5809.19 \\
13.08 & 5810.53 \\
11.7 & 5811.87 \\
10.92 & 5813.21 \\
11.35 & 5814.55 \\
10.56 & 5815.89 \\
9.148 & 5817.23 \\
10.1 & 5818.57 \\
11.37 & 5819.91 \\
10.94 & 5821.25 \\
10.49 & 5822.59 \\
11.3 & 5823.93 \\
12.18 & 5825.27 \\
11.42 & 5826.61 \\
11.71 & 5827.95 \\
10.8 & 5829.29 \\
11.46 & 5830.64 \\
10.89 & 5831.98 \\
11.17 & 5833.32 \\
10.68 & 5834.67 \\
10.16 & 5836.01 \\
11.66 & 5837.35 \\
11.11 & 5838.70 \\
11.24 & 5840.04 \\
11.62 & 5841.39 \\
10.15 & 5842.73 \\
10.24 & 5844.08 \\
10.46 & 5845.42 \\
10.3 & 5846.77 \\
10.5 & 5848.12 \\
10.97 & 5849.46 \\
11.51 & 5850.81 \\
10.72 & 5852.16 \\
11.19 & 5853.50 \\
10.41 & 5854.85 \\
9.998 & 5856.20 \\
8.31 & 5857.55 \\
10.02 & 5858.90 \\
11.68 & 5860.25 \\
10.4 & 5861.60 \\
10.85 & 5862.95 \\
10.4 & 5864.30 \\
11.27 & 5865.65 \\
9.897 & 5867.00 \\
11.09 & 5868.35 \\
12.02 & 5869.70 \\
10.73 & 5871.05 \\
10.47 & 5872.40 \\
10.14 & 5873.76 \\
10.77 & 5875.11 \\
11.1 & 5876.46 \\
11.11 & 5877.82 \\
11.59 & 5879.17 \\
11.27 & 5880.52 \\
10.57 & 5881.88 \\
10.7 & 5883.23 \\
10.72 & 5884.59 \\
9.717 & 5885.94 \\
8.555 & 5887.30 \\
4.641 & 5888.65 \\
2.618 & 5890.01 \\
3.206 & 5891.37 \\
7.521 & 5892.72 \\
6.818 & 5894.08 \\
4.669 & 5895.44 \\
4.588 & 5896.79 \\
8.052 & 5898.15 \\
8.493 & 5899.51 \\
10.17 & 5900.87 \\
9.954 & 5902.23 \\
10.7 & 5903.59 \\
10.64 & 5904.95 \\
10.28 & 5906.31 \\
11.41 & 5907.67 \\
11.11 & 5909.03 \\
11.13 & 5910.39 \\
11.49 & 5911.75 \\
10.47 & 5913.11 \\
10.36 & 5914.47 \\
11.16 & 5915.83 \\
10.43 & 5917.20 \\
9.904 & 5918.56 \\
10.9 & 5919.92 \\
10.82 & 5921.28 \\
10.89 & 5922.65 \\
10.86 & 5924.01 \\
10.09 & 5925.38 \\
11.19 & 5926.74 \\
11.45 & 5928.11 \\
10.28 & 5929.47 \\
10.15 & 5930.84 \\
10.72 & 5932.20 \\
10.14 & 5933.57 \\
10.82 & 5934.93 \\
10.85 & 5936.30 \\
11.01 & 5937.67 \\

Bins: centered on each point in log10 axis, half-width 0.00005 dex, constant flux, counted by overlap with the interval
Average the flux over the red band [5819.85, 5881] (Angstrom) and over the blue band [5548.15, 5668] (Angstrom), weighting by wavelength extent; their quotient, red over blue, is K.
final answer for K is 1.1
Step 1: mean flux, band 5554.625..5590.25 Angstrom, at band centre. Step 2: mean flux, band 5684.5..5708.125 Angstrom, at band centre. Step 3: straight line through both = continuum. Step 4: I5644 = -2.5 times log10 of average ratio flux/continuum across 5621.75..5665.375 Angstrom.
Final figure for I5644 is -0.02 mag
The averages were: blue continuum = 9.93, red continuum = 10.3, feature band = 10.3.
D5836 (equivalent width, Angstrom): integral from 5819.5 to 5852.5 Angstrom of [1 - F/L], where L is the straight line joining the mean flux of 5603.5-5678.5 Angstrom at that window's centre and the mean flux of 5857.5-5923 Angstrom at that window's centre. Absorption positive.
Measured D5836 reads -3.8 Angstrom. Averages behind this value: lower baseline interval 10.3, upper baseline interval 9.72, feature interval 11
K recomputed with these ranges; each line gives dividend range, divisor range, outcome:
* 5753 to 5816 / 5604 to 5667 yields 1.06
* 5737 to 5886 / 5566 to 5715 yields 1.07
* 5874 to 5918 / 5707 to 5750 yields 0.88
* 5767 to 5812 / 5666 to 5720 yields 1.07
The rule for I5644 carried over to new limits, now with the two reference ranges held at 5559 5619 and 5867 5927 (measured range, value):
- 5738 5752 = -0.144 mag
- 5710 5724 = -0.068 mag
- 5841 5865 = -0.089 mag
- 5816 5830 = -0.127 mag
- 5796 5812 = -0.144 mag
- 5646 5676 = -0.048 mag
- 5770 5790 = -0.110 mag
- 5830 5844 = -0.133 mag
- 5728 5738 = -0.047 mag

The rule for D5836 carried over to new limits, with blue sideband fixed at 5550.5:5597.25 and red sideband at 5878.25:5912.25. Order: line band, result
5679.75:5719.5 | -2.76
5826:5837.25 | -2.50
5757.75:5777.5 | -3.70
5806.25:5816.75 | -2.35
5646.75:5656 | -0.83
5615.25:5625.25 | 0.20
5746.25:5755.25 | -1.39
